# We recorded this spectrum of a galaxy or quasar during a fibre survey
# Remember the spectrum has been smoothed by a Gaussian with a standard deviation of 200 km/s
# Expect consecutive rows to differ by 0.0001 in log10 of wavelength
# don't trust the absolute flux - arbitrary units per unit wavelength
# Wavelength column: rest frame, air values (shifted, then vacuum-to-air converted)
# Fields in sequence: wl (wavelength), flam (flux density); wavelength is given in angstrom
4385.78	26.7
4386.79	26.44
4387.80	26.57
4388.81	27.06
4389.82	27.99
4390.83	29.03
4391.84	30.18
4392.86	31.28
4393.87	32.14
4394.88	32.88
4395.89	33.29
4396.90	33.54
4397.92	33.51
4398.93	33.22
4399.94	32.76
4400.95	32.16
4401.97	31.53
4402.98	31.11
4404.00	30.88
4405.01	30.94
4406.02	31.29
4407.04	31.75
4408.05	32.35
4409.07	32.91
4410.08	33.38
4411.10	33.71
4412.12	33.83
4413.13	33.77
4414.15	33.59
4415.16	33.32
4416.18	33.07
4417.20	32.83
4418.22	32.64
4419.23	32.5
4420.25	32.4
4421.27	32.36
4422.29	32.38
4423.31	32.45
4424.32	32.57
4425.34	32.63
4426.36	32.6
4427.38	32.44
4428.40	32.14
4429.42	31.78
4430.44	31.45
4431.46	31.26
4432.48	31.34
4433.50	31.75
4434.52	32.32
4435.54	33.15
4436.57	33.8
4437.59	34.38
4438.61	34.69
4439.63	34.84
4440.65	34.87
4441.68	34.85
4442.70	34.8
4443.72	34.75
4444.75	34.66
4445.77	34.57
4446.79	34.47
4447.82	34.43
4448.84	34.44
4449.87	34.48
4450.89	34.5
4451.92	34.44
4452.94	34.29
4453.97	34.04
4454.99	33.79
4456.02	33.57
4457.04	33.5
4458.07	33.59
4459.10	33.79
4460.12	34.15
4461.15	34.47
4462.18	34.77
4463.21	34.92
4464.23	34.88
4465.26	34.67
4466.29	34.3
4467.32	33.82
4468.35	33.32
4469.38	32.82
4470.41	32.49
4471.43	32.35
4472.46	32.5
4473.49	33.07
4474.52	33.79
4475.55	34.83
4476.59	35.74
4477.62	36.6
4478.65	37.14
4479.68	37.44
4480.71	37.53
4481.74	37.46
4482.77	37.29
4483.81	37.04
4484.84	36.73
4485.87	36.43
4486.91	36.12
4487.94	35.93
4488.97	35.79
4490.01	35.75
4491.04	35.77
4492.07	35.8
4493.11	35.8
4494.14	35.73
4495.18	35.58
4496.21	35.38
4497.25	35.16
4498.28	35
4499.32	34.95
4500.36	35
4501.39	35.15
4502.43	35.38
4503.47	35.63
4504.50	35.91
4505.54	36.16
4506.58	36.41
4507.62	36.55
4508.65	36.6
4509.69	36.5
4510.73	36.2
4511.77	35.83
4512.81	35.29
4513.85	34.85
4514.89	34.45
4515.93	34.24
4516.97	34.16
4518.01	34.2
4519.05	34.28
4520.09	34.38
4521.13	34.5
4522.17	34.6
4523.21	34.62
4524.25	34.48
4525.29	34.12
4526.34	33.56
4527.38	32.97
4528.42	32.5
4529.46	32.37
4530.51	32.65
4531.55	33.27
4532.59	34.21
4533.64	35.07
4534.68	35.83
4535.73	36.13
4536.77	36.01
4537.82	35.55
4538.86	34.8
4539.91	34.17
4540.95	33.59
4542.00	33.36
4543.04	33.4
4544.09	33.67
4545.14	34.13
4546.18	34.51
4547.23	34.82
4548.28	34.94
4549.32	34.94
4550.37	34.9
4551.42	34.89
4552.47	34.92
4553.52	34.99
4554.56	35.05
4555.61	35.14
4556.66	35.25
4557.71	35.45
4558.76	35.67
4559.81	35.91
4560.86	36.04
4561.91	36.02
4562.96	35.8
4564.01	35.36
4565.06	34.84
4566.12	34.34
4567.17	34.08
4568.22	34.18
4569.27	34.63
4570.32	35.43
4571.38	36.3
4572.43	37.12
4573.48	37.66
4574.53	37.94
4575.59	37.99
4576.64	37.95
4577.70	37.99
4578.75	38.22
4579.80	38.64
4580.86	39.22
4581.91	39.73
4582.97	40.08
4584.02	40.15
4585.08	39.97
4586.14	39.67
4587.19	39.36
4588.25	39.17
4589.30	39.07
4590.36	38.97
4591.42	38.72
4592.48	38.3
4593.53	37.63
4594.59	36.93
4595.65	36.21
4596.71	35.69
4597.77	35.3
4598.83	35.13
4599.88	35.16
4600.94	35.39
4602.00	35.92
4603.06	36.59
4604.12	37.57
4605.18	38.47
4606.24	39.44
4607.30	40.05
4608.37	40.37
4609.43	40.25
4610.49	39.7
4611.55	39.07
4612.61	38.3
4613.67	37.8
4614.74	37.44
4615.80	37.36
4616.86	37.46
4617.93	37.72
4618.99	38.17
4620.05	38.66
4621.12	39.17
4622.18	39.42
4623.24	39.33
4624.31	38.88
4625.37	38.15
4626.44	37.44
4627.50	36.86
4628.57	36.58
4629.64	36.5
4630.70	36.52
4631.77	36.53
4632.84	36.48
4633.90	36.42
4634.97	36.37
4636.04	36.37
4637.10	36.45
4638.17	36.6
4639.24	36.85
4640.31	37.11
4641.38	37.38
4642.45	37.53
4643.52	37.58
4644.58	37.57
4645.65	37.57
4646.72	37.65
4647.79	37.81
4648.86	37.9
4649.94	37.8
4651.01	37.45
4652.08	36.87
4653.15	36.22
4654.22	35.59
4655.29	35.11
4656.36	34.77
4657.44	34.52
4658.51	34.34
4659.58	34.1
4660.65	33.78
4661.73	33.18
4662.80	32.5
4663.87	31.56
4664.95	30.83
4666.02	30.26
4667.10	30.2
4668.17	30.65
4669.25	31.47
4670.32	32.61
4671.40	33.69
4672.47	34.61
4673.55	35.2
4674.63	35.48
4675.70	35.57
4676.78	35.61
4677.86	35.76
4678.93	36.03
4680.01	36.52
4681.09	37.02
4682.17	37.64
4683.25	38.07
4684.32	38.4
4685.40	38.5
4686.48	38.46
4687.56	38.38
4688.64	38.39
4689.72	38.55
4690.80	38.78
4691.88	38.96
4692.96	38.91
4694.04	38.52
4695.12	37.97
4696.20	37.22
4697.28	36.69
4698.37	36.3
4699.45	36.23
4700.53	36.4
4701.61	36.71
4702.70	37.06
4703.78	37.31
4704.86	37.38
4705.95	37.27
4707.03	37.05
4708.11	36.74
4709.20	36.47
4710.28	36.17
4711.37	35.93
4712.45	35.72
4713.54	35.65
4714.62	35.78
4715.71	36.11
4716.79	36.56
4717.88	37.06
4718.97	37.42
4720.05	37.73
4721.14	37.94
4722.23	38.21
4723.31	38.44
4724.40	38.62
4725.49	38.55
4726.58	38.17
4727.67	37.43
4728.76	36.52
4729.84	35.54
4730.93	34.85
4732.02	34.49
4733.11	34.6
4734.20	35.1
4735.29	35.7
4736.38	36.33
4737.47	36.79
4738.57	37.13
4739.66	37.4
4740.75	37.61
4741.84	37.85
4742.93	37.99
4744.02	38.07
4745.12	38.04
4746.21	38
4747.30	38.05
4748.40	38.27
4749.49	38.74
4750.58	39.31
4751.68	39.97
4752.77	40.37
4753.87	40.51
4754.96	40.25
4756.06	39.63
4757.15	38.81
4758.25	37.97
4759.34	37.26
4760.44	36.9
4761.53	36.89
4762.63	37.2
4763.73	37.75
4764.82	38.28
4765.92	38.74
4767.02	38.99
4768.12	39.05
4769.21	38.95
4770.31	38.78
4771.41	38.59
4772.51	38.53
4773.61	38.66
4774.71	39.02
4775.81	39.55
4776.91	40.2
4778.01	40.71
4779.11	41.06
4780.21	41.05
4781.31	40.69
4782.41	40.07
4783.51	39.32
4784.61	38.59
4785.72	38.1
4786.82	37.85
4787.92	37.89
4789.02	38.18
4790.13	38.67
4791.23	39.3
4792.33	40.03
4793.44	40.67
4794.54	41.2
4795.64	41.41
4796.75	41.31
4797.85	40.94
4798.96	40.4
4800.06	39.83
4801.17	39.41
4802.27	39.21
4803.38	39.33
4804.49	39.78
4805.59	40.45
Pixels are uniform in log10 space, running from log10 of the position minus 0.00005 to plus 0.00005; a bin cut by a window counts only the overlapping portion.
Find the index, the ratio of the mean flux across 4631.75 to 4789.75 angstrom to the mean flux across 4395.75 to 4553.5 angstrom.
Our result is 1.08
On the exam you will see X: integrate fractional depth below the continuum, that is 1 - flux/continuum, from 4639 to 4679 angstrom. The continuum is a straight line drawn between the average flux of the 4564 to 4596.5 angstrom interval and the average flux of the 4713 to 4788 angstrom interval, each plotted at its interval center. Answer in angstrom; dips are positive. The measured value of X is 3.0 angstrom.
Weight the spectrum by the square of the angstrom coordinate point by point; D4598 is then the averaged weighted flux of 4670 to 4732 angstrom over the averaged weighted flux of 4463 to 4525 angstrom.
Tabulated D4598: 1.1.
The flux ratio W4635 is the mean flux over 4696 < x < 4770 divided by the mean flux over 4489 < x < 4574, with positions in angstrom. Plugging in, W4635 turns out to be 1.07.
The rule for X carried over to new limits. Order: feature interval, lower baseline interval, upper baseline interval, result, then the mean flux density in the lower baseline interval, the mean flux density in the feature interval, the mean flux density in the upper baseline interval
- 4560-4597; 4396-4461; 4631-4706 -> -2.54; 33.2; 37.4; 36.1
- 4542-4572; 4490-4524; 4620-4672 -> 0.44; 35.3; 35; 35.8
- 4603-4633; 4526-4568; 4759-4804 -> -1.81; 34.6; 38.2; 39.2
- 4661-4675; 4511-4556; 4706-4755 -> 1.51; 34.4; 32.4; 37.3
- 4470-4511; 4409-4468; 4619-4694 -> -1.76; 33.6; 35.7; 36.3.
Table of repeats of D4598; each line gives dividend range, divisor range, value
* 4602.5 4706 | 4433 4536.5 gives 1.14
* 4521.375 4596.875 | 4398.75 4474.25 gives 1.14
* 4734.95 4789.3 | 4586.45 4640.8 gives 1.09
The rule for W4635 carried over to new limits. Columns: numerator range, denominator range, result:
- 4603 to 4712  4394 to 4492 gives 1.09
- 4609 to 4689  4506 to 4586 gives 1.02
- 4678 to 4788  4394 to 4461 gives 1.14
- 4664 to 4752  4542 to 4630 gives 0.99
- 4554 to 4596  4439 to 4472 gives 1.09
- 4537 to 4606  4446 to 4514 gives 1.04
